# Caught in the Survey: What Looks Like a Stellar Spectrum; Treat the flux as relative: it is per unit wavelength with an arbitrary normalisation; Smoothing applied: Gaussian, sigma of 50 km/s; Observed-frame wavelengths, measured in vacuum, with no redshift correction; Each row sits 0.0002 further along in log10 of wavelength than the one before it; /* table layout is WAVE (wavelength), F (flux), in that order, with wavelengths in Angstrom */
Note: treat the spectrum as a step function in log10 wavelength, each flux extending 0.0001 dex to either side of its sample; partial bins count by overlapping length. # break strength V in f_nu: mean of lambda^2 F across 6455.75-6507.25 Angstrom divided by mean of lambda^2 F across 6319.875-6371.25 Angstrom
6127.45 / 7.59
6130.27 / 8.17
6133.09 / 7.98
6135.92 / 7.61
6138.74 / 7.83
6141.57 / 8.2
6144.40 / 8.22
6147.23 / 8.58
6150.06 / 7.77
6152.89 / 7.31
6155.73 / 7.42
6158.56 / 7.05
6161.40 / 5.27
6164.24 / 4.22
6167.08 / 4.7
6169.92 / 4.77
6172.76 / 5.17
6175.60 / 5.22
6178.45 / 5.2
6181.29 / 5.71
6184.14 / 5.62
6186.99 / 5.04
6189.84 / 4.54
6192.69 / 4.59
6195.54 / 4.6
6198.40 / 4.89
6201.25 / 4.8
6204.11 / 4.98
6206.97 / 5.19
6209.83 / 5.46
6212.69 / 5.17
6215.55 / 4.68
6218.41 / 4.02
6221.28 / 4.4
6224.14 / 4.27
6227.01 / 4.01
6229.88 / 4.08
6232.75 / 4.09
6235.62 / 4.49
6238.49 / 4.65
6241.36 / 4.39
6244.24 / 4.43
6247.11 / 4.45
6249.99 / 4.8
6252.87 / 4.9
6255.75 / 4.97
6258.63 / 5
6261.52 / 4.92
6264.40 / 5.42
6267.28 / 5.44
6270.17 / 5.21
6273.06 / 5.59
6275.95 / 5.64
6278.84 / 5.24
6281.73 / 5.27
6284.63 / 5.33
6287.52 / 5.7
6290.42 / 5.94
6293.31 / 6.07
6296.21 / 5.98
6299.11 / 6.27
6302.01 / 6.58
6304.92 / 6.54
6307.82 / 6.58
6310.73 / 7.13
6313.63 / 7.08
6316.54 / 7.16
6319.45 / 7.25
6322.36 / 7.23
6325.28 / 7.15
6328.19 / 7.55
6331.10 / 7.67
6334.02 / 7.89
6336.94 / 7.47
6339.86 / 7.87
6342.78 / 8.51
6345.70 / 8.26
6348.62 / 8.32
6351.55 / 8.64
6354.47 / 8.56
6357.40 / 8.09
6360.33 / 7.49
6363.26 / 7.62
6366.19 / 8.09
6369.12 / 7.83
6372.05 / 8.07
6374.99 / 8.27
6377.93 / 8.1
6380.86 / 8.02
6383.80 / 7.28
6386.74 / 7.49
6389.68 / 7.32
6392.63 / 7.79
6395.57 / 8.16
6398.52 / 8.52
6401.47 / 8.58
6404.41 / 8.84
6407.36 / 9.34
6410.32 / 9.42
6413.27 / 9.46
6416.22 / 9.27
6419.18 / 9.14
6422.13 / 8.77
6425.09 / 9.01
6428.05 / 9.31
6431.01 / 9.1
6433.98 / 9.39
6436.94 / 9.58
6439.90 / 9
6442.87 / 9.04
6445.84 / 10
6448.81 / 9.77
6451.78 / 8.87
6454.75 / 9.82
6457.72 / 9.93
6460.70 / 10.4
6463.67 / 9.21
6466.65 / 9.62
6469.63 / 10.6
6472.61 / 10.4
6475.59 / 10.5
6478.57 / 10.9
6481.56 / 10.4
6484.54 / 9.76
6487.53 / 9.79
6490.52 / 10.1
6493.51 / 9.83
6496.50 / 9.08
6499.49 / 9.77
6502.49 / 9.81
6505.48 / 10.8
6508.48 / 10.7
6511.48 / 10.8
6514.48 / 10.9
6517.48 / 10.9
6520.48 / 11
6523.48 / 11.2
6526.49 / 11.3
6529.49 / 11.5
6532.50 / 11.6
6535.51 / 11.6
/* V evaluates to 1.3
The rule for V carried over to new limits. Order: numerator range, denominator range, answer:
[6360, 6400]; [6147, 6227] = 1.58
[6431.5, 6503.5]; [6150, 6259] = 2.13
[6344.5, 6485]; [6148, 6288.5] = 1.86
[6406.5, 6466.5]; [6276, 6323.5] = 1.55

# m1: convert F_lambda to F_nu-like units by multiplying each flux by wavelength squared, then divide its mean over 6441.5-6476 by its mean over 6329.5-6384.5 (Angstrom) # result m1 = 1.3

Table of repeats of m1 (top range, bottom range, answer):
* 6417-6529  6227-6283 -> 2.19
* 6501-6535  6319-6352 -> 1.49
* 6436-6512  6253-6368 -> 1.55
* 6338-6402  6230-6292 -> 1.65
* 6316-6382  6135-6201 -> 1.39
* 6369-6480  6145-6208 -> 1.75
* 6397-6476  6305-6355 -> 1.28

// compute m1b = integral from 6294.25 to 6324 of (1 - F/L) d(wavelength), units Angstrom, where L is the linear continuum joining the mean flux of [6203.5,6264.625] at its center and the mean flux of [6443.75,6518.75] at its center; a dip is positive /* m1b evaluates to -2.2 Angstrom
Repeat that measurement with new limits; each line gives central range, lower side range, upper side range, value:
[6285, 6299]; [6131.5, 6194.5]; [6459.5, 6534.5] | 3.5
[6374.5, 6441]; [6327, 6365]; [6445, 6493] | 2.6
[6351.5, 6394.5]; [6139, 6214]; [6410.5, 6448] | 3.0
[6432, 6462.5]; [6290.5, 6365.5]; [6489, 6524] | -0.6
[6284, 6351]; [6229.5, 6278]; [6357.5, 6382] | -4.9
